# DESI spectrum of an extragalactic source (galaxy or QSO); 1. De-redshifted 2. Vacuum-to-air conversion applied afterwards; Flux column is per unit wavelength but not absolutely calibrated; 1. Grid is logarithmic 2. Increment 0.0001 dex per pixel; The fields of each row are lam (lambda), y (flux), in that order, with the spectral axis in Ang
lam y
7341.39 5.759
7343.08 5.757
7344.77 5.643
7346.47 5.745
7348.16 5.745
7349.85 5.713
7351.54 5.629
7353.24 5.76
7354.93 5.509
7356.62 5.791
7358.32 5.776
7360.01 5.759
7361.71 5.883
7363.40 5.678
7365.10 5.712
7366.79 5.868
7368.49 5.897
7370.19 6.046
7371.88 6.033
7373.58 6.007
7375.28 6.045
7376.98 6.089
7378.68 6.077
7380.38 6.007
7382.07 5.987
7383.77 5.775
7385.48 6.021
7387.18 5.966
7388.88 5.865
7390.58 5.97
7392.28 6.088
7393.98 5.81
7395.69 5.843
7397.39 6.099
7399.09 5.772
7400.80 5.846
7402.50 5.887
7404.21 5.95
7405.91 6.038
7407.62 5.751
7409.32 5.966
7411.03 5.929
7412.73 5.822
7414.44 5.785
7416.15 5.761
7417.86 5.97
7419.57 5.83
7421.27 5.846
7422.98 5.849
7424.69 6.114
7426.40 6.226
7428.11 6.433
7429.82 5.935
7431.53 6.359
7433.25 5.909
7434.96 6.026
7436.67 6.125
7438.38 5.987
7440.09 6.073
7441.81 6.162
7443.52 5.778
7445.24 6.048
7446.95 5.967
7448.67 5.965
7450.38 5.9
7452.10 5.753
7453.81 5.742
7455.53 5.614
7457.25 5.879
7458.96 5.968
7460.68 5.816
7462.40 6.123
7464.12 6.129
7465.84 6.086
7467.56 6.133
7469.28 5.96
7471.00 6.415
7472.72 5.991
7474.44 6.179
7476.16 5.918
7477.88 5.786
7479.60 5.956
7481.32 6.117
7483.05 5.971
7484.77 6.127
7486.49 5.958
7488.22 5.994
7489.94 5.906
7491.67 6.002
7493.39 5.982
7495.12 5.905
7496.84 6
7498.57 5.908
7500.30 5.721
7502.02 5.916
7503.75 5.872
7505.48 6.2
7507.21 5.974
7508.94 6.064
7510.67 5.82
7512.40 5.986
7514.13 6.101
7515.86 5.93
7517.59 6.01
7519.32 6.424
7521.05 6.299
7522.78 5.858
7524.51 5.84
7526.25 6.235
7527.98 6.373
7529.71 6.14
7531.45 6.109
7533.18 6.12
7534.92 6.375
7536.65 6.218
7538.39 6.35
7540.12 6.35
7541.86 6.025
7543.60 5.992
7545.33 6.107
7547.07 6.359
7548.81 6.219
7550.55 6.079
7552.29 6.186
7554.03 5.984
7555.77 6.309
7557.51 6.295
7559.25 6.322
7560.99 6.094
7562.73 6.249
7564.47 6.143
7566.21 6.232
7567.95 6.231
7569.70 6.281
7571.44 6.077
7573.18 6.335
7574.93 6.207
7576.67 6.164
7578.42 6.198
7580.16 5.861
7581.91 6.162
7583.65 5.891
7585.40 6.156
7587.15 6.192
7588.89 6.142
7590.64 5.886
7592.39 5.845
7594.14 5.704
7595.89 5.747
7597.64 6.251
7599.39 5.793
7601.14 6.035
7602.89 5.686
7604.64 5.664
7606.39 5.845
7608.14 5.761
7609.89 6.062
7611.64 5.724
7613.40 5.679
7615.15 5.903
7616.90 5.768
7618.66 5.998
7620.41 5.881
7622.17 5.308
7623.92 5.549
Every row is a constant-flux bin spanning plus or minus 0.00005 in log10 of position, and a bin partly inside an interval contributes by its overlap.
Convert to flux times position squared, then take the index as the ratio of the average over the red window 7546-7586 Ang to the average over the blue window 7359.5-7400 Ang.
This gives 1.09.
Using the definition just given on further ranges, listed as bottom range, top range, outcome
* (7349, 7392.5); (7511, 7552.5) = 1.09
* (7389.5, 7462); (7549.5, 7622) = 1.06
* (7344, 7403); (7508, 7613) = 1.09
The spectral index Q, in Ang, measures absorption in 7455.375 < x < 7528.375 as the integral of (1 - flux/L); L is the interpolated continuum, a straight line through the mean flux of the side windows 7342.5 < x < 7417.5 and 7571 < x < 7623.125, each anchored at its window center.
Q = -1.4 Ang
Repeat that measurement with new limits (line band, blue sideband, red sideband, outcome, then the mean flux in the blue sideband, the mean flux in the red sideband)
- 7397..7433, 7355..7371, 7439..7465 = -0.49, 5.81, 5.93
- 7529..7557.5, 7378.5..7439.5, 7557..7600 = -0.55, 5.96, 6.1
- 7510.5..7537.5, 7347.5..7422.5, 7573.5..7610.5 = -0.83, 5.88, 5.97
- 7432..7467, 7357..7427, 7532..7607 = 0.10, 5.92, 6.1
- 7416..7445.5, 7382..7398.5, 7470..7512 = -0.36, 5.94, 5.99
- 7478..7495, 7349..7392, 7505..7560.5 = 0.23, 5.88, 6.14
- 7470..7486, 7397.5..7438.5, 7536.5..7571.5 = 0.05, 5.97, 6.2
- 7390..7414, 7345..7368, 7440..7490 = -0.30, 5.73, 5.98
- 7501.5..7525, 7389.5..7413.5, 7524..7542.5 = 0.51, 5.91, 6.2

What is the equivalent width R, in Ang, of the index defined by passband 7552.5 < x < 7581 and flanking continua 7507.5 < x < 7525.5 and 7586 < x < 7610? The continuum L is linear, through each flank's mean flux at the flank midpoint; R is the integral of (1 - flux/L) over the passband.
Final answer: -1.1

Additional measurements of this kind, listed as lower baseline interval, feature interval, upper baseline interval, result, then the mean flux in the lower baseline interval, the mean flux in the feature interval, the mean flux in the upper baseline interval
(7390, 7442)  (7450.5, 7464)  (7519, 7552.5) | 0.4 Ang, 5.97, 5.86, 6.18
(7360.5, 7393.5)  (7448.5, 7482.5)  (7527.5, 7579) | 0.6 Ang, 5.94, 5.97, 6.2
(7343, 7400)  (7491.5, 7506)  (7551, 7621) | 0.1 Ang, 5.86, 5.94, 6.02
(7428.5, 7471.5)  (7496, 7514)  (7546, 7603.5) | 0.3 Ang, 5.99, 5.95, 6.1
